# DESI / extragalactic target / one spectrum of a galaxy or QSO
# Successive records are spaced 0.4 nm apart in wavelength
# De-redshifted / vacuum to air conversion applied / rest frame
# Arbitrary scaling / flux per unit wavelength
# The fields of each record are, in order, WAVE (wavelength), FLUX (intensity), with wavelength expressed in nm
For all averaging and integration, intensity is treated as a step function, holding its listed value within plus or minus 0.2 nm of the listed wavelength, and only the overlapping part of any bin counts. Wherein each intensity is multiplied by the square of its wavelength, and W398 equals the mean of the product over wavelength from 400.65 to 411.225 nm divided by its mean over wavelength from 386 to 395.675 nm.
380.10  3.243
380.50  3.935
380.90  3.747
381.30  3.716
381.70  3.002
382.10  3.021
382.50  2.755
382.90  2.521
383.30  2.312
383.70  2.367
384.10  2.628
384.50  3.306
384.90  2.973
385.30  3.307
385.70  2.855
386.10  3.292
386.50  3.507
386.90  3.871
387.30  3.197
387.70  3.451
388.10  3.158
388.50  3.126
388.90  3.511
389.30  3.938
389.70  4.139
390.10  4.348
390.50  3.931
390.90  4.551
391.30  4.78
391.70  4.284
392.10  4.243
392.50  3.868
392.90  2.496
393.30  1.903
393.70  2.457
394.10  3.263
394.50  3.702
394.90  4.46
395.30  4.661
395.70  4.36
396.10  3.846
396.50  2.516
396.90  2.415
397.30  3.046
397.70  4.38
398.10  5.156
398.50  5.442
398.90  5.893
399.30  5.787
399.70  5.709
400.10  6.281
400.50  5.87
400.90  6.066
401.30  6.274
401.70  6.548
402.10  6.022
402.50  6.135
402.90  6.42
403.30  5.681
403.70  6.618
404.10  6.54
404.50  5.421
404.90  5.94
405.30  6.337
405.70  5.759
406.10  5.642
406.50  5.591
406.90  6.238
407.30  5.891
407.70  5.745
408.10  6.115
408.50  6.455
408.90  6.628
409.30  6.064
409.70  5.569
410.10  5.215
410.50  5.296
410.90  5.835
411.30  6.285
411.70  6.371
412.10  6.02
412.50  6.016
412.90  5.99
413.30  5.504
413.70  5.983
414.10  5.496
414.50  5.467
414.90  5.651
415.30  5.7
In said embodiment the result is 1.8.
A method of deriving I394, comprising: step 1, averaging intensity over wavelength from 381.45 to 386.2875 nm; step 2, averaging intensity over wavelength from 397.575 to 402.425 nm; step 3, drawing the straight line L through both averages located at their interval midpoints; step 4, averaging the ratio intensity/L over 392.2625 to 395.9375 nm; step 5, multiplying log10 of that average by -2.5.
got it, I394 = 0.34 mag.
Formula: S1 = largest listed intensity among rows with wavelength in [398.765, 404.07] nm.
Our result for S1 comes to 6.618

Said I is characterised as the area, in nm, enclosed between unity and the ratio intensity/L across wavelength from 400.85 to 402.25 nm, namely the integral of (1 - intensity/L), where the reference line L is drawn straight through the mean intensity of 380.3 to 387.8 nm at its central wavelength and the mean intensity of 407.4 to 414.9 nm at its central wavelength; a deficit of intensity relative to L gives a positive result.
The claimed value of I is -0.382 nm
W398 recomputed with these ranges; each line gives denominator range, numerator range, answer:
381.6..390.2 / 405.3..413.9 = 2.08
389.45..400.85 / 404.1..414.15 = 1.50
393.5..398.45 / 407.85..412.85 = 1.72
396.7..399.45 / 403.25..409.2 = 1.38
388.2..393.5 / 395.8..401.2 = 1.33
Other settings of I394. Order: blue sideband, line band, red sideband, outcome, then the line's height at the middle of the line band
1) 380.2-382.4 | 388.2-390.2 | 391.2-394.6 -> -0.10 mag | 3.41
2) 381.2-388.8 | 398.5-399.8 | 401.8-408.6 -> -0.12 mag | 5.15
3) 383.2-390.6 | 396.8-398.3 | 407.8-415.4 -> 0.16 mag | 4.43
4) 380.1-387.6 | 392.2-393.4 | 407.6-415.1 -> 0.34 mag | 4.03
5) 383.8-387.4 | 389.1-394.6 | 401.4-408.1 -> 0.10 mag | 4.12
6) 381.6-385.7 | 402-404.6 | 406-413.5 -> -0.19 mag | 5.16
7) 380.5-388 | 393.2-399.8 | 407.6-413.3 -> 0.11 mag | 4.45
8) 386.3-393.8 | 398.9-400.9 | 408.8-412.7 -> -0.25 mag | 4.72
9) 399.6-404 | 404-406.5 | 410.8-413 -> 0.05 mag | 6.14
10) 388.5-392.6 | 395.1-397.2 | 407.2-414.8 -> 0.28 mag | 4.6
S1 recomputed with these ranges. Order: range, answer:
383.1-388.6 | 3.871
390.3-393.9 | 4.78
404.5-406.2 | 6.337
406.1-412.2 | 6.628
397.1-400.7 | 6.281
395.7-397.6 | 3.846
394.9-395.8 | 4.661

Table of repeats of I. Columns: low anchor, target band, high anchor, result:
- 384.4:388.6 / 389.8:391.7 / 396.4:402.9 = -0.214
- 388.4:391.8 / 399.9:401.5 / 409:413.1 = -0.360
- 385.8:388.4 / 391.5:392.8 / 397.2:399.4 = 0.032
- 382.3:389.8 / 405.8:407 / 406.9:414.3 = -0.073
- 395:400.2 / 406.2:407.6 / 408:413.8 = -0.088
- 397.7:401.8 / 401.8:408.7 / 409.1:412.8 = -0.244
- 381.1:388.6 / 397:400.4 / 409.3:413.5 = -0.471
